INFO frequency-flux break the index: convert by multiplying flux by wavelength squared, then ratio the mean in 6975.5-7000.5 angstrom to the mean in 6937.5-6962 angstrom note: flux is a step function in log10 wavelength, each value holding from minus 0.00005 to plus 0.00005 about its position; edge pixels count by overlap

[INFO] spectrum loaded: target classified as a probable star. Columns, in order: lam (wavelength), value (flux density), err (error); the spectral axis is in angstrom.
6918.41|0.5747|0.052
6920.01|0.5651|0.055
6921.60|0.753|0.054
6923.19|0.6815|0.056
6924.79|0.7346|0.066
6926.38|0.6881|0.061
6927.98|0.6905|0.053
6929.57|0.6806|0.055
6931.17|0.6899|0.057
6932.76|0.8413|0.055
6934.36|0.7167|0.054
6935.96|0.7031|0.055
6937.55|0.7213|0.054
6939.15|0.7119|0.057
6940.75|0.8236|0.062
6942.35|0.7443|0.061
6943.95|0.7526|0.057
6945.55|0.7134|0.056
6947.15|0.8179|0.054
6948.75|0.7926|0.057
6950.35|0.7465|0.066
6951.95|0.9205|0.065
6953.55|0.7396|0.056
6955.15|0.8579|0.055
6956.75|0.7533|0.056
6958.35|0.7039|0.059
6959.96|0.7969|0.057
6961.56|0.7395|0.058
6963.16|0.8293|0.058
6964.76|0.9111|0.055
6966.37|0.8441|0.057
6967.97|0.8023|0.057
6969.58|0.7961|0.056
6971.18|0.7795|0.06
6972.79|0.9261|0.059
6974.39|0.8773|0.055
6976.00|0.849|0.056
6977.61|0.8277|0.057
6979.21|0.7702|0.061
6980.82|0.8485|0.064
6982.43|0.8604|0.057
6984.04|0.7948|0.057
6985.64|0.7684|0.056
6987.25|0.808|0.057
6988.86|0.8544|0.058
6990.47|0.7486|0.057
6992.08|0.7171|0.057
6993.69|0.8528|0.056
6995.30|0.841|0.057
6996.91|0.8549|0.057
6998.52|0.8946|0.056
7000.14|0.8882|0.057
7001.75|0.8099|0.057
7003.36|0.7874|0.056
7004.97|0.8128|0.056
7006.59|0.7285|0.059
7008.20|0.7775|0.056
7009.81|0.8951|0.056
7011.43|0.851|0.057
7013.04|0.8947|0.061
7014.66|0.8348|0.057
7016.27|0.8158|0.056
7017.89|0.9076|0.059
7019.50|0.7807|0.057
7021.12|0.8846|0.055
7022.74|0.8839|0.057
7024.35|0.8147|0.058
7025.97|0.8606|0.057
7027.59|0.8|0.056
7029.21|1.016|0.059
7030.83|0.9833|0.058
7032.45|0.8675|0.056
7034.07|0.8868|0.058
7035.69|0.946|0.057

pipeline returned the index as 1.1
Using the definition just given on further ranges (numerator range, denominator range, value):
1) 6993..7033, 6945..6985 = 1.06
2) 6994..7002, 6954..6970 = 1.08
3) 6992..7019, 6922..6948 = 1.16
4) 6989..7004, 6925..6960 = 1.11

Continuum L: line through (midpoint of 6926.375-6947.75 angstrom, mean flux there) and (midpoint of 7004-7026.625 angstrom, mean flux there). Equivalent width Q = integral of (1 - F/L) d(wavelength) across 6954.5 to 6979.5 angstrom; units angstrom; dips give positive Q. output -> -1.3 angstrom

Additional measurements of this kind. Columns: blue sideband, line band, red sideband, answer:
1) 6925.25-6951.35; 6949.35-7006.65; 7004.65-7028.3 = -1.95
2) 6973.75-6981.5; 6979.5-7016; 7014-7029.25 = 0.82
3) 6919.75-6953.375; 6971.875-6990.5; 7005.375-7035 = -0.63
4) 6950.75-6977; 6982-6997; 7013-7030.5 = 0.59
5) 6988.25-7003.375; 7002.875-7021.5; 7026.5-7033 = 0.84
